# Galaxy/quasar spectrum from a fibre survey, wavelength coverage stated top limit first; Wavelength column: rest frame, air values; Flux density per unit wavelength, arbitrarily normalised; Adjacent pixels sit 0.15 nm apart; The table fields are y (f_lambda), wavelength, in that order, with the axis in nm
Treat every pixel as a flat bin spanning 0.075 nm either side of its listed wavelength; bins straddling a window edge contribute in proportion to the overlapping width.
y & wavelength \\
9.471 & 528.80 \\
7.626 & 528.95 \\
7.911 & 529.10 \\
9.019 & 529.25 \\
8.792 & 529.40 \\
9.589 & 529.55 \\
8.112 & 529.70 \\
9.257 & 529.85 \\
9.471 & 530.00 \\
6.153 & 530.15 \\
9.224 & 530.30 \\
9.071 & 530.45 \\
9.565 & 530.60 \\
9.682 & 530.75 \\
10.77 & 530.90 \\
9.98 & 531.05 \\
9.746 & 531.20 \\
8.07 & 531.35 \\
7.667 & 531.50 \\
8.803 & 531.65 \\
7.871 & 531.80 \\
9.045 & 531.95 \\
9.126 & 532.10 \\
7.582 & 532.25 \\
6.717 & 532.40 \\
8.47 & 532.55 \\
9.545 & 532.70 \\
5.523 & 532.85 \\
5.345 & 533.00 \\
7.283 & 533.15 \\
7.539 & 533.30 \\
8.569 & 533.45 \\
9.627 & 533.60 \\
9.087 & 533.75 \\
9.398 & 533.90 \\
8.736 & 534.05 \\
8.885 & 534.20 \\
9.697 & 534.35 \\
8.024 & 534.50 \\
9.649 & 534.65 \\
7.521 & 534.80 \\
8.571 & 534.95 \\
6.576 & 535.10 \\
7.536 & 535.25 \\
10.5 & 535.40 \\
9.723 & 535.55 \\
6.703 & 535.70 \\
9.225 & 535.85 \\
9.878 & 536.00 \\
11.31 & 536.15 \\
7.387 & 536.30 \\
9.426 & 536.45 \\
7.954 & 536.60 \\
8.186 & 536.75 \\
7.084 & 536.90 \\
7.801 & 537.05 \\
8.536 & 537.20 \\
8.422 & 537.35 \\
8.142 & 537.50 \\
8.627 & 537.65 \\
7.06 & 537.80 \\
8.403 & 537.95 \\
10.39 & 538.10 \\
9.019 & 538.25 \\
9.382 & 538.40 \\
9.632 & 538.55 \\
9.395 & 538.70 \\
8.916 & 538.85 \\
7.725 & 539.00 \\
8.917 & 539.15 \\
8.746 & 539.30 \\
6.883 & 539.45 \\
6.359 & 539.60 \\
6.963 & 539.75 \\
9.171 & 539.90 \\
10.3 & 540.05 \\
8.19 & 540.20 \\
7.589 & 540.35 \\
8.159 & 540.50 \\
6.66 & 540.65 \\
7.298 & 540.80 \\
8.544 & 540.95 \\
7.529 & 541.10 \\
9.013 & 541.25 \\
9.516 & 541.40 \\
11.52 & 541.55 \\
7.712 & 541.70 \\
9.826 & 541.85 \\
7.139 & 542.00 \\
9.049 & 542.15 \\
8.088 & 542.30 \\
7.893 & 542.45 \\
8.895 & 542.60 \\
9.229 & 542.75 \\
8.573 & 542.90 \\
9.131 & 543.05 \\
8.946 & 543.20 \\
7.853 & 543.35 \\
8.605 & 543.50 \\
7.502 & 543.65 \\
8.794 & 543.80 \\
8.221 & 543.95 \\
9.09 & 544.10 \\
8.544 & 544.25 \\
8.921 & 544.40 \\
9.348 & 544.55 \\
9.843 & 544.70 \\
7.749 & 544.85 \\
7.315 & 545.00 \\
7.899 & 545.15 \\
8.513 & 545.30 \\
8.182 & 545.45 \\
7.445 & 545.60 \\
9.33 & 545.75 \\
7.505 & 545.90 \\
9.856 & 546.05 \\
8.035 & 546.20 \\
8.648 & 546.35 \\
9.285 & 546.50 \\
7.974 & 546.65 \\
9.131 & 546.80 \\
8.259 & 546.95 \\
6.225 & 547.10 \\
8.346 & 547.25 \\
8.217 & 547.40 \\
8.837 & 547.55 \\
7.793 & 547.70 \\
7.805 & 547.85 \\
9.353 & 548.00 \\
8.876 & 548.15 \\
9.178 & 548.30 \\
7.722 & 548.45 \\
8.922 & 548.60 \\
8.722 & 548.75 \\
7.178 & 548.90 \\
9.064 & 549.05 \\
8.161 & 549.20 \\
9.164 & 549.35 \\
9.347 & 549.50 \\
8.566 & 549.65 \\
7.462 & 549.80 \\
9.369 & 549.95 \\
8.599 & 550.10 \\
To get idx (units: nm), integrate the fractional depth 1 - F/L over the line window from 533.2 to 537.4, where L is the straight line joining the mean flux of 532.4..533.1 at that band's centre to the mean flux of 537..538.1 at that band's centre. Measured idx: -0.47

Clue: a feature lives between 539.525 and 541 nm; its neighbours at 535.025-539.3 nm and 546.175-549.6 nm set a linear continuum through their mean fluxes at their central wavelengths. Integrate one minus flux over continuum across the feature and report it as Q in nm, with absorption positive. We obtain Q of 0.12 nm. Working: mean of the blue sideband 8.64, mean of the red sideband 8.45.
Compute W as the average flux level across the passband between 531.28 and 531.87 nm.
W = 8.1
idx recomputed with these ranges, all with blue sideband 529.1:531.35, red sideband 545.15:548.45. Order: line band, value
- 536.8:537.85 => 0.097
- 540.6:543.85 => 0.022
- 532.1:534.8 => 0.221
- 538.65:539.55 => 0.038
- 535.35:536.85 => -0.021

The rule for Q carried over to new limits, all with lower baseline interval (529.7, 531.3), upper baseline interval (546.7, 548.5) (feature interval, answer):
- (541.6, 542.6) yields 0.023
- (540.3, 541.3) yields 0.100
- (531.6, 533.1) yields 0.221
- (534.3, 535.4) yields 0.079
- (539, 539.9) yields 0.106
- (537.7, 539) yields -0.021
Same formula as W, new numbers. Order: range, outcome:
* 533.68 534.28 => 9.03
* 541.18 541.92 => 9.52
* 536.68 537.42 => 8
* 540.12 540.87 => 7.6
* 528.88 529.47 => 8.34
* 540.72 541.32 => 8.08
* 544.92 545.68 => 7.88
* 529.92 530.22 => 7.86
